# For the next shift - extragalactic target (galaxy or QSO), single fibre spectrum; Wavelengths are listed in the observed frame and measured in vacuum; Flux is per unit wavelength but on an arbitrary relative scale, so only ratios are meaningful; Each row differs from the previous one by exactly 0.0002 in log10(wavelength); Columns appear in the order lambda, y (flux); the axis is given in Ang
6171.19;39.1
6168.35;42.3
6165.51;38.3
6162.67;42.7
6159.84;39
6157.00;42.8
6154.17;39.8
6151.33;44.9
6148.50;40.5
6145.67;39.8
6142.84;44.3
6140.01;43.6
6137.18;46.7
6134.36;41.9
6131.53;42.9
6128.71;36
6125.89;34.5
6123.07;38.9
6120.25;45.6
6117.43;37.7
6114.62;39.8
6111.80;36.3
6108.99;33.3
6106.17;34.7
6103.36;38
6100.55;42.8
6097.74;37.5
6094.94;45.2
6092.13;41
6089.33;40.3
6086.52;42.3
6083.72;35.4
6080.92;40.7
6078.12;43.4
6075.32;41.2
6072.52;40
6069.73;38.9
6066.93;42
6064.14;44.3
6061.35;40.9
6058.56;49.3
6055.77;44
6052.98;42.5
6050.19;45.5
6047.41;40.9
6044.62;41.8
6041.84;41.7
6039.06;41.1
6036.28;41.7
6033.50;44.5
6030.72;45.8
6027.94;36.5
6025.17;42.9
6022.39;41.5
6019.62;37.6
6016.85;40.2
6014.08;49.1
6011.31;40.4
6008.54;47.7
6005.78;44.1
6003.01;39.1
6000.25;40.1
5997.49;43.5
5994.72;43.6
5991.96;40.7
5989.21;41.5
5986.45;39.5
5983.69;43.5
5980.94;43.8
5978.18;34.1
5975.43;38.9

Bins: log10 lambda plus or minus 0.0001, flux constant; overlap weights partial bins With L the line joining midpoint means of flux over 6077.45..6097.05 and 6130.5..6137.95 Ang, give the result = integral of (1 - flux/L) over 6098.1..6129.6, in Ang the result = 3.3 Ang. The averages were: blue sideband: 41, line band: 38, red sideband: 43.6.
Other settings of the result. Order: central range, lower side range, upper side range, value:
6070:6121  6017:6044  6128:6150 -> 2.7 Ang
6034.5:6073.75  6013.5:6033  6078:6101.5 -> -1.1 Ang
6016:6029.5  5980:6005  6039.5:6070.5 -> 0.8 Ang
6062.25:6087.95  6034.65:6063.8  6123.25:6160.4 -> 1.0 Ang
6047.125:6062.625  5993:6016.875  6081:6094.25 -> -1.0 Ang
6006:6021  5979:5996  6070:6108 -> -0.6 Ang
